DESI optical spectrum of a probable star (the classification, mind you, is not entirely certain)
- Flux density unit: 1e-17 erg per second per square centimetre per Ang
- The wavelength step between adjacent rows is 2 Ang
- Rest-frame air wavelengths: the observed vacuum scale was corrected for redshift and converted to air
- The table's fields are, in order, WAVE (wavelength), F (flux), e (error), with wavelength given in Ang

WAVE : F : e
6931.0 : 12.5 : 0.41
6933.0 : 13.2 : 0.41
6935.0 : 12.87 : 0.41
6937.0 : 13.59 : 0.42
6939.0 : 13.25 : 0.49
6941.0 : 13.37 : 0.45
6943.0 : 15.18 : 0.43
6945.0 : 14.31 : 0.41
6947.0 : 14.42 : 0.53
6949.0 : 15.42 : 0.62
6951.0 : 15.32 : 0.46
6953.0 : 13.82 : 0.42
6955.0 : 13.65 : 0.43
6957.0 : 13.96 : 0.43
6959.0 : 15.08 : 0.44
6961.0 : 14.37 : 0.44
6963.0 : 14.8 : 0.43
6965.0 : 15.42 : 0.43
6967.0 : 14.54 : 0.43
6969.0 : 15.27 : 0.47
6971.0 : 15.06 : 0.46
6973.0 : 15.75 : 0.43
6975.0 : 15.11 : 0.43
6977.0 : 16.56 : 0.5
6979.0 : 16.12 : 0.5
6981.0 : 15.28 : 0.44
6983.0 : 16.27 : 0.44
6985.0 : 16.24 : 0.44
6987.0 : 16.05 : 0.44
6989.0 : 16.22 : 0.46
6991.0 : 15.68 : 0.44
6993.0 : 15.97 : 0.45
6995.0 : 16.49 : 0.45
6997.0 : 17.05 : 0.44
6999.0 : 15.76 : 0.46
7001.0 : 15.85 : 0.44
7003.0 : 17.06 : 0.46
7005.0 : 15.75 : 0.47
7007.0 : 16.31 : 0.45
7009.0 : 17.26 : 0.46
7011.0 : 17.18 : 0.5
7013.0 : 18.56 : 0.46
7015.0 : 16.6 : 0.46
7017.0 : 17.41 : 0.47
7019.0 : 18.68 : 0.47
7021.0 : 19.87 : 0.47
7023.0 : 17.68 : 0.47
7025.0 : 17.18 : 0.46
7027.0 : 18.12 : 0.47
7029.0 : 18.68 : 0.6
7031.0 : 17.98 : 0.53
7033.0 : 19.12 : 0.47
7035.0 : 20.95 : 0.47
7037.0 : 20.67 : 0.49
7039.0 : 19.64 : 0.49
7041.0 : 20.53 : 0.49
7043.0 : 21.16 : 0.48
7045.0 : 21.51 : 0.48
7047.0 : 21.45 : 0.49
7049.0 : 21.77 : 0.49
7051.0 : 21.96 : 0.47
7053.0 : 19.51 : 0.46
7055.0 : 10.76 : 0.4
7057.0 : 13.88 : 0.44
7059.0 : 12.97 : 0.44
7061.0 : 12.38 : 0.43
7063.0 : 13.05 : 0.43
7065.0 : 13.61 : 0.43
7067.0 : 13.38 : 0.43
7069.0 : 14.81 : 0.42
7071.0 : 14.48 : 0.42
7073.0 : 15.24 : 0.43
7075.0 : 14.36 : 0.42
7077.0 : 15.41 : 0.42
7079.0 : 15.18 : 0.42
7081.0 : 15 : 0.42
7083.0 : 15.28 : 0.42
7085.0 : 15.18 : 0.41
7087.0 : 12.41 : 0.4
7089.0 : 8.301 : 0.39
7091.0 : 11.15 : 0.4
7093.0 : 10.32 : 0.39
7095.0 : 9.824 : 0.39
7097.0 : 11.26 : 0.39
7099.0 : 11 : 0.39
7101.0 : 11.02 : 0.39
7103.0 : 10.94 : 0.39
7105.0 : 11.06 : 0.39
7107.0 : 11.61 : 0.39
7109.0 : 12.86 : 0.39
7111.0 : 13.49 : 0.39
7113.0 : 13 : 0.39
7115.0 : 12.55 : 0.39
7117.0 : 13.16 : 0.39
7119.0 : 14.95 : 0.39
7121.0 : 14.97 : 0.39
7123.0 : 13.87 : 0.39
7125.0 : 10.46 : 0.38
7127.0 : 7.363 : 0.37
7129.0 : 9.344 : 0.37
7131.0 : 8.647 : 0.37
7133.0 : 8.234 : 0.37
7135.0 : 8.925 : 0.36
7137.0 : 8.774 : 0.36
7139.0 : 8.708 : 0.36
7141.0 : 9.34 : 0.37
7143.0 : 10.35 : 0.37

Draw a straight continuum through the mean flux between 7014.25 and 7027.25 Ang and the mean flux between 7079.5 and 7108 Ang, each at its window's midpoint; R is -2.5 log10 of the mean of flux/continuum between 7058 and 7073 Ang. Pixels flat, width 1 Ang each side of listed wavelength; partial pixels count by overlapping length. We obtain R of 0.04 mag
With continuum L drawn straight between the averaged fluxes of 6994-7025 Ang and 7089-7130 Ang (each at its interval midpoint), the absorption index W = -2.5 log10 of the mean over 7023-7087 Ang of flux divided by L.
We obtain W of -0.15 mag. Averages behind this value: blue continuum 17.2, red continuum 11.6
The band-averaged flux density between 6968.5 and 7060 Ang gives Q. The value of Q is 17.4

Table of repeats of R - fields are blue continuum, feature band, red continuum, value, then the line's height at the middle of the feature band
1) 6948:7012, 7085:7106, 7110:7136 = 0.124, 12.3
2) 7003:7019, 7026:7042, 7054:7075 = -0.244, 15.6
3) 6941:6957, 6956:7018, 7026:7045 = 0.053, 16.8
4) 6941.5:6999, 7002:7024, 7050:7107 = -0.201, 14.5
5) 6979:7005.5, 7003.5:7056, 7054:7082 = -0.239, 15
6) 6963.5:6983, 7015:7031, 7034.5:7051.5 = 0.077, 19.5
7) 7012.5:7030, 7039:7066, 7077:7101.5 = -0.121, 15.4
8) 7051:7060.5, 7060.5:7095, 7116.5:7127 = 0.071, 14.3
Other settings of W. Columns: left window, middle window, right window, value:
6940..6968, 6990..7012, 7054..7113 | -0.18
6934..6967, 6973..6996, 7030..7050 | 0.04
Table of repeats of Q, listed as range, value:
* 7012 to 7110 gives 15.6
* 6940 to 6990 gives 15.1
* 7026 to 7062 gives 18.5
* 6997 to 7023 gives 17.2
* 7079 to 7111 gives 12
